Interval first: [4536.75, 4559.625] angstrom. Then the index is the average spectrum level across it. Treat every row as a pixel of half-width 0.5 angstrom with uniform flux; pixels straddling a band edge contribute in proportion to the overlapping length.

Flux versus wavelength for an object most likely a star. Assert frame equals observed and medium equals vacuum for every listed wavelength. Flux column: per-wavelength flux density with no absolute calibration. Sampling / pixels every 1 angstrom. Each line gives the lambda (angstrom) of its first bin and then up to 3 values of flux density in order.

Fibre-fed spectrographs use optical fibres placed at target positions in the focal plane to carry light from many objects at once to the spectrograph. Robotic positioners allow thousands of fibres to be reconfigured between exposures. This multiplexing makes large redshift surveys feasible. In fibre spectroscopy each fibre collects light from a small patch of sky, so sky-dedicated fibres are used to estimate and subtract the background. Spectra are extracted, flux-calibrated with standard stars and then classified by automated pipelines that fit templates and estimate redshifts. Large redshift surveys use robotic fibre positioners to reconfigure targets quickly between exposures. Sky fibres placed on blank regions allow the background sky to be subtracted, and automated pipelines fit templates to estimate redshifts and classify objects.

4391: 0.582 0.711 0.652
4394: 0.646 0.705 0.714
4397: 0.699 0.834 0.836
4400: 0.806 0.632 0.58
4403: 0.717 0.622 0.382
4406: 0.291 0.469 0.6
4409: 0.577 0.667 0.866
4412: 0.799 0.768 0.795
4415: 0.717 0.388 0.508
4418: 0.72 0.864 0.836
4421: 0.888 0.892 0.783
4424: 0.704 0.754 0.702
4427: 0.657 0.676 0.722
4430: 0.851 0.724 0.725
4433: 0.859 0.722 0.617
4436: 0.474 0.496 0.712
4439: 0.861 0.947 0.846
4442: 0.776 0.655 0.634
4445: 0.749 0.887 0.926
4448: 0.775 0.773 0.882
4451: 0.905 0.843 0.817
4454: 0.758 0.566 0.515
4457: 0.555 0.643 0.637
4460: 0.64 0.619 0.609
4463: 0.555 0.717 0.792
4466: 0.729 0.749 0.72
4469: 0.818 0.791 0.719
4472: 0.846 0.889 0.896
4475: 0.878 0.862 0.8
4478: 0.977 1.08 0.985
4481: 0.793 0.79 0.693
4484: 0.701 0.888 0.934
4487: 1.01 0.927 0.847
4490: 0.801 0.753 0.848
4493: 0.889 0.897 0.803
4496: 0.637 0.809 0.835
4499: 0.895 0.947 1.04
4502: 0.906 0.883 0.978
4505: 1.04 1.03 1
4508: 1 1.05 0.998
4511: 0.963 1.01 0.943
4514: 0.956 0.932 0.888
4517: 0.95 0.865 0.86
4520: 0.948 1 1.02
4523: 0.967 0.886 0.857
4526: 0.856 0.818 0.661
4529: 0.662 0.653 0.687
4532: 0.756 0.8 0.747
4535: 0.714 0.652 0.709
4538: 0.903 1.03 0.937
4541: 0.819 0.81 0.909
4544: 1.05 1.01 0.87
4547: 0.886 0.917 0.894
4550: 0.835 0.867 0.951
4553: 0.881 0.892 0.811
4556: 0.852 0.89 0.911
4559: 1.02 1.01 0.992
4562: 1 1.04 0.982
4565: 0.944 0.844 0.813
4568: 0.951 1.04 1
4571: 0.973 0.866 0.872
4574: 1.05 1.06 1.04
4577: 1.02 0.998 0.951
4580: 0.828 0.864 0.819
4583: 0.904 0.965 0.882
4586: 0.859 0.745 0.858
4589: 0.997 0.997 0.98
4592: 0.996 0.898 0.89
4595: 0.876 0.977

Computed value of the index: 0.901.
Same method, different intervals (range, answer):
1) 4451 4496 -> 0.786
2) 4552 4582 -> 0.943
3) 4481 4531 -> 0.885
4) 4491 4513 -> 0.923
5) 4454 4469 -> 0.656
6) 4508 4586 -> 0.902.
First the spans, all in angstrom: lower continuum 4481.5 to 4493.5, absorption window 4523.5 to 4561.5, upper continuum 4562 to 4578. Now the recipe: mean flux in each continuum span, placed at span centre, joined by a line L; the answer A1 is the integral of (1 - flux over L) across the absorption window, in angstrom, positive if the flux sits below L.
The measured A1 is 3.0 angstrom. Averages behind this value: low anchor 0.84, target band 0.853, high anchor 0.968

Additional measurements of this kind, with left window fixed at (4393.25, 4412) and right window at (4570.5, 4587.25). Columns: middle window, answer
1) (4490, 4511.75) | -2.9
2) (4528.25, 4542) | 1.4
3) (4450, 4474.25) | 0.7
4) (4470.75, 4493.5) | -2.6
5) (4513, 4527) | -1.4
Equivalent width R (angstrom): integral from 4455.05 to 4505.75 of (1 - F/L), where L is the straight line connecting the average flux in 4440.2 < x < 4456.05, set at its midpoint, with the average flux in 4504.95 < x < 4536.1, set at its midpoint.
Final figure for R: 1.0 angstrom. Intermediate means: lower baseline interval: 0.78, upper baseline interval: 0.881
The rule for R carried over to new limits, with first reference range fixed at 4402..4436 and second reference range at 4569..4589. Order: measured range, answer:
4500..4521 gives -3.5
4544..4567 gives -0.8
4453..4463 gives 1.7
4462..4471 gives 0.4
